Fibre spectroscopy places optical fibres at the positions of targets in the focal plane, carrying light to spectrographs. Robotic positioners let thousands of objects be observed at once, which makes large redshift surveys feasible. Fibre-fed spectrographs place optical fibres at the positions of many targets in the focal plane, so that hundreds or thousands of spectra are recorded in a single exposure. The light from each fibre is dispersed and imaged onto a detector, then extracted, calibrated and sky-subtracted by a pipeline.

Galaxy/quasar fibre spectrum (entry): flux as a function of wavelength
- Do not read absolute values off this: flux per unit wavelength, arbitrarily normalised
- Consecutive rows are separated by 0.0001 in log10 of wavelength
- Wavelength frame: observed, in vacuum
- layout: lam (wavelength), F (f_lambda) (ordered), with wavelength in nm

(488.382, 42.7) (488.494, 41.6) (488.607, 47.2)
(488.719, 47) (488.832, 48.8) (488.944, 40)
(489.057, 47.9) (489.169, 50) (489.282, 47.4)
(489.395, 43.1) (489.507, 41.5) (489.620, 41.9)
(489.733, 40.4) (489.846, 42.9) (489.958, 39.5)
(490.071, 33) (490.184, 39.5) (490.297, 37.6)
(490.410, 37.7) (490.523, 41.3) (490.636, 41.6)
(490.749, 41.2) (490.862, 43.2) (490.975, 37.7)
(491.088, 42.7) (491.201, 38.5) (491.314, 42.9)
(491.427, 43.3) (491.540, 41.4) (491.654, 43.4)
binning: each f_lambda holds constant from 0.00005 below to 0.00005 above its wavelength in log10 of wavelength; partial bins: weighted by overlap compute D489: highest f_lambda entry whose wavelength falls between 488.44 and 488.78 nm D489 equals 47.2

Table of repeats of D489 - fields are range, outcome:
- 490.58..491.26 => 43.2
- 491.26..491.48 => 43.3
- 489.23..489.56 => 47.4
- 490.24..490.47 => 37.7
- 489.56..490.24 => 42.9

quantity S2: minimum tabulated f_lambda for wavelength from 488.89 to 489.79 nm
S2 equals 40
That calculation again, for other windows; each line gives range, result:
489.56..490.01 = 39.5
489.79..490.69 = 33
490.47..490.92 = 41.2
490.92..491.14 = 37.7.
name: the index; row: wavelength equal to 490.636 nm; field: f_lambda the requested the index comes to 41.6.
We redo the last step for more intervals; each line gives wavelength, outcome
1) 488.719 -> 47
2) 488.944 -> 40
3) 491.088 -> 42.7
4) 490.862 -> 43.2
